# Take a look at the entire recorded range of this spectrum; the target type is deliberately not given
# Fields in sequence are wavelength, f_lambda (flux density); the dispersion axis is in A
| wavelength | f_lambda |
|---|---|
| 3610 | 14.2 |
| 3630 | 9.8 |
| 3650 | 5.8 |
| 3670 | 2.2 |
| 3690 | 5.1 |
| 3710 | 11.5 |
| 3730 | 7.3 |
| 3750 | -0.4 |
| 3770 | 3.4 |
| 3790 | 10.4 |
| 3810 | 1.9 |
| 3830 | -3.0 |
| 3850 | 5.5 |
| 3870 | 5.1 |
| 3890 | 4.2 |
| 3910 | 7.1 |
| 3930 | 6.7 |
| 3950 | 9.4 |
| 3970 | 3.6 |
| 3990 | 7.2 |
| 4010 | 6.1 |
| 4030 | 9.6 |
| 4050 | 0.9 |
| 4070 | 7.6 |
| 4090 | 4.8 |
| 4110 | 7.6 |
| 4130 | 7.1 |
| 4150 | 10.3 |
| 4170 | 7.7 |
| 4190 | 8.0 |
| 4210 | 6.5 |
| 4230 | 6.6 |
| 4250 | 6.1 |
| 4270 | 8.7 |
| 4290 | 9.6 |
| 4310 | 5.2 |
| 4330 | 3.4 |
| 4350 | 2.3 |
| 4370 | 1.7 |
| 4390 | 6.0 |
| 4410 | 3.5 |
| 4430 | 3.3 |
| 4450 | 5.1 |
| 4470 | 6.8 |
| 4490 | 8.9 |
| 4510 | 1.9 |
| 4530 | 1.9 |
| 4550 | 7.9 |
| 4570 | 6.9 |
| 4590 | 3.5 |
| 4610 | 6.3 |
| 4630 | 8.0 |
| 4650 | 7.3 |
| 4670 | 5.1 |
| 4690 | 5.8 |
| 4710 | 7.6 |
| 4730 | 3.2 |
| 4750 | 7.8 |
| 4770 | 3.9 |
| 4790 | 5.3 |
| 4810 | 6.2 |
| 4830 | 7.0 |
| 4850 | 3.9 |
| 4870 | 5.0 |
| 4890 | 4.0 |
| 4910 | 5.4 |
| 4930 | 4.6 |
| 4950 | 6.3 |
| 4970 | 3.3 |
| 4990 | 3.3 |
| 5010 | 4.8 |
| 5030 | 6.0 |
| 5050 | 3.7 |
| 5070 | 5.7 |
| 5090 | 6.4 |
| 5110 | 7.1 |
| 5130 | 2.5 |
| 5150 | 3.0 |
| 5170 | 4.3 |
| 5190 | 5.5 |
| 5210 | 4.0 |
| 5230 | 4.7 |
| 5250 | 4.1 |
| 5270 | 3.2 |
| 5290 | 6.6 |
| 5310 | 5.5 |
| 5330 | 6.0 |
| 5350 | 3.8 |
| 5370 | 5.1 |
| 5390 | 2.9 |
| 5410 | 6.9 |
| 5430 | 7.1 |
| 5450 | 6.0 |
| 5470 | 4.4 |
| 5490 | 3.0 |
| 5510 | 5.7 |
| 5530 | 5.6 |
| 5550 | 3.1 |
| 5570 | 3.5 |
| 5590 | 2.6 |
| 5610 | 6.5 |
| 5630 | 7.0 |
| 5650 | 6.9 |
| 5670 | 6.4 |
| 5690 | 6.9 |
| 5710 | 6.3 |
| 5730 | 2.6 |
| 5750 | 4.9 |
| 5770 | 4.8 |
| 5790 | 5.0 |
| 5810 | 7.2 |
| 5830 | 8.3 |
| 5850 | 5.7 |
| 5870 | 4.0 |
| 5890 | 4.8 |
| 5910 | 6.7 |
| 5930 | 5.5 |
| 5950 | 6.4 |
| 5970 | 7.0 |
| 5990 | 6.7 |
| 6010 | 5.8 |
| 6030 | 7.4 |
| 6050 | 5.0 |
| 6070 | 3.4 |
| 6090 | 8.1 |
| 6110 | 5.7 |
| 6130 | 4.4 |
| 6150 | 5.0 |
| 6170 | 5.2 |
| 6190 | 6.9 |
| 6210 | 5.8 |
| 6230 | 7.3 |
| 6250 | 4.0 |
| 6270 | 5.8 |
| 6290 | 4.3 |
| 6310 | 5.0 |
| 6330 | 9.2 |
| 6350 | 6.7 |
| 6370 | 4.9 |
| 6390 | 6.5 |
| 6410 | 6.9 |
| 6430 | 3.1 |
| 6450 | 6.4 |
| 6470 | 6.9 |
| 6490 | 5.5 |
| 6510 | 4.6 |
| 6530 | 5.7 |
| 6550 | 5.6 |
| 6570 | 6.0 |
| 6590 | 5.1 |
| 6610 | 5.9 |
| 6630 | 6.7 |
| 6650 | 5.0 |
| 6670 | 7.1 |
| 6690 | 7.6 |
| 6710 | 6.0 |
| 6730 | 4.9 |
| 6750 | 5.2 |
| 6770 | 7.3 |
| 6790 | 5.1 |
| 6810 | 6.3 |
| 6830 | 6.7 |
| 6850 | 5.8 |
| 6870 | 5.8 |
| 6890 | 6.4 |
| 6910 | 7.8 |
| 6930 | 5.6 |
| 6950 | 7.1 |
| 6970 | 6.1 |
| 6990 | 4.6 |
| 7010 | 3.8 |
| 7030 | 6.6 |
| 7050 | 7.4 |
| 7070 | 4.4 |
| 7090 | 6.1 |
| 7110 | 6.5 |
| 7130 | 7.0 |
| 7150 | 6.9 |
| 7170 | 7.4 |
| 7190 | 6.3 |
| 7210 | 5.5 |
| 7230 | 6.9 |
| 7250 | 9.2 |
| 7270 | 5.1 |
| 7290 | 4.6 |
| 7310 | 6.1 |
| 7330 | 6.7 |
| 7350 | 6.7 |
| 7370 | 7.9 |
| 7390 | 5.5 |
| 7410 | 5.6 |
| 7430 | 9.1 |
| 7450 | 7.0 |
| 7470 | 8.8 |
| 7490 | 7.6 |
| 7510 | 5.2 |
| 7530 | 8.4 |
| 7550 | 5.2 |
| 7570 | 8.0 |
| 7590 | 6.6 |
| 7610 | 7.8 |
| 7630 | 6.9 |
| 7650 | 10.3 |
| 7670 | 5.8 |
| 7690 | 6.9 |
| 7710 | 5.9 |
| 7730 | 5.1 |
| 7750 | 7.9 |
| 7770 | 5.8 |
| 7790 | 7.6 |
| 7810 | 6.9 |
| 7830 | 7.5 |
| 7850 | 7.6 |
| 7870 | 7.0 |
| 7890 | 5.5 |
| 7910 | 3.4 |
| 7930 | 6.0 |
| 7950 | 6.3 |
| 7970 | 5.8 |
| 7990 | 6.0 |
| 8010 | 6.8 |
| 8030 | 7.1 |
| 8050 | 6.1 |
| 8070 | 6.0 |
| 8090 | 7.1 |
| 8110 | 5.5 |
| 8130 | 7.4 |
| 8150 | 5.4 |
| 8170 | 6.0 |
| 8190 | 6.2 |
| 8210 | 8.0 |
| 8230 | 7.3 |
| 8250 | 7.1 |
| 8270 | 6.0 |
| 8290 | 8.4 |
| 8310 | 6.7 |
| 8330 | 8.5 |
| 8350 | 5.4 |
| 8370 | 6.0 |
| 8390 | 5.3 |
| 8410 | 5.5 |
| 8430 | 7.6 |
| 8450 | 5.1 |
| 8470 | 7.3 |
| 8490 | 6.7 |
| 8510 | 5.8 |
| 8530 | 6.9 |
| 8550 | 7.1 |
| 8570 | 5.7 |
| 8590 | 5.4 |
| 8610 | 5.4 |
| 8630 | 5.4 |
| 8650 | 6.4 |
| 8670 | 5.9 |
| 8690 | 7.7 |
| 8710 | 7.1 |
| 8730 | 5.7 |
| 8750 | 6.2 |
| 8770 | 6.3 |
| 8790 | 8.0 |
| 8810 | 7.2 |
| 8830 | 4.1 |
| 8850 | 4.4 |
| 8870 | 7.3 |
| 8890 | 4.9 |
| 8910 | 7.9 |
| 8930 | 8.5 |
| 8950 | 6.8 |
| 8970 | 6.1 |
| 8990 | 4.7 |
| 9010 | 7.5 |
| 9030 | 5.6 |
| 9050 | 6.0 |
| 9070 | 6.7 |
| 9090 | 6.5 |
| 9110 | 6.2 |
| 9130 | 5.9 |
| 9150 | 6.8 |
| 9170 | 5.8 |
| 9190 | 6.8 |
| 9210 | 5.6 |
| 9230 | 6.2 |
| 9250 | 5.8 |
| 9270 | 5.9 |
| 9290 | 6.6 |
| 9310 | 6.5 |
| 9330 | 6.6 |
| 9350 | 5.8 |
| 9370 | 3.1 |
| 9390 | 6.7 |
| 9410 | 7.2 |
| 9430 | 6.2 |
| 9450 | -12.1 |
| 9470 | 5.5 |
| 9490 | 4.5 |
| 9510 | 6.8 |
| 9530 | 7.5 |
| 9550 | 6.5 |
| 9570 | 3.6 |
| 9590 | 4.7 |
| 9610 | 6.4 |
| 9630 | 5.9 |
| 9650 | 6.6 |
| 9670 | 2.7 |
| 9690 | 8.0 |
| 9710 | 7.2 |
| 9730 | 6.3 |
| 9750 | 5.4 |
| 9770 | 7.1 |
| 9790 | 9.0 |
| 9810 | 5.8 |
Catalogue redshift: 0.529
